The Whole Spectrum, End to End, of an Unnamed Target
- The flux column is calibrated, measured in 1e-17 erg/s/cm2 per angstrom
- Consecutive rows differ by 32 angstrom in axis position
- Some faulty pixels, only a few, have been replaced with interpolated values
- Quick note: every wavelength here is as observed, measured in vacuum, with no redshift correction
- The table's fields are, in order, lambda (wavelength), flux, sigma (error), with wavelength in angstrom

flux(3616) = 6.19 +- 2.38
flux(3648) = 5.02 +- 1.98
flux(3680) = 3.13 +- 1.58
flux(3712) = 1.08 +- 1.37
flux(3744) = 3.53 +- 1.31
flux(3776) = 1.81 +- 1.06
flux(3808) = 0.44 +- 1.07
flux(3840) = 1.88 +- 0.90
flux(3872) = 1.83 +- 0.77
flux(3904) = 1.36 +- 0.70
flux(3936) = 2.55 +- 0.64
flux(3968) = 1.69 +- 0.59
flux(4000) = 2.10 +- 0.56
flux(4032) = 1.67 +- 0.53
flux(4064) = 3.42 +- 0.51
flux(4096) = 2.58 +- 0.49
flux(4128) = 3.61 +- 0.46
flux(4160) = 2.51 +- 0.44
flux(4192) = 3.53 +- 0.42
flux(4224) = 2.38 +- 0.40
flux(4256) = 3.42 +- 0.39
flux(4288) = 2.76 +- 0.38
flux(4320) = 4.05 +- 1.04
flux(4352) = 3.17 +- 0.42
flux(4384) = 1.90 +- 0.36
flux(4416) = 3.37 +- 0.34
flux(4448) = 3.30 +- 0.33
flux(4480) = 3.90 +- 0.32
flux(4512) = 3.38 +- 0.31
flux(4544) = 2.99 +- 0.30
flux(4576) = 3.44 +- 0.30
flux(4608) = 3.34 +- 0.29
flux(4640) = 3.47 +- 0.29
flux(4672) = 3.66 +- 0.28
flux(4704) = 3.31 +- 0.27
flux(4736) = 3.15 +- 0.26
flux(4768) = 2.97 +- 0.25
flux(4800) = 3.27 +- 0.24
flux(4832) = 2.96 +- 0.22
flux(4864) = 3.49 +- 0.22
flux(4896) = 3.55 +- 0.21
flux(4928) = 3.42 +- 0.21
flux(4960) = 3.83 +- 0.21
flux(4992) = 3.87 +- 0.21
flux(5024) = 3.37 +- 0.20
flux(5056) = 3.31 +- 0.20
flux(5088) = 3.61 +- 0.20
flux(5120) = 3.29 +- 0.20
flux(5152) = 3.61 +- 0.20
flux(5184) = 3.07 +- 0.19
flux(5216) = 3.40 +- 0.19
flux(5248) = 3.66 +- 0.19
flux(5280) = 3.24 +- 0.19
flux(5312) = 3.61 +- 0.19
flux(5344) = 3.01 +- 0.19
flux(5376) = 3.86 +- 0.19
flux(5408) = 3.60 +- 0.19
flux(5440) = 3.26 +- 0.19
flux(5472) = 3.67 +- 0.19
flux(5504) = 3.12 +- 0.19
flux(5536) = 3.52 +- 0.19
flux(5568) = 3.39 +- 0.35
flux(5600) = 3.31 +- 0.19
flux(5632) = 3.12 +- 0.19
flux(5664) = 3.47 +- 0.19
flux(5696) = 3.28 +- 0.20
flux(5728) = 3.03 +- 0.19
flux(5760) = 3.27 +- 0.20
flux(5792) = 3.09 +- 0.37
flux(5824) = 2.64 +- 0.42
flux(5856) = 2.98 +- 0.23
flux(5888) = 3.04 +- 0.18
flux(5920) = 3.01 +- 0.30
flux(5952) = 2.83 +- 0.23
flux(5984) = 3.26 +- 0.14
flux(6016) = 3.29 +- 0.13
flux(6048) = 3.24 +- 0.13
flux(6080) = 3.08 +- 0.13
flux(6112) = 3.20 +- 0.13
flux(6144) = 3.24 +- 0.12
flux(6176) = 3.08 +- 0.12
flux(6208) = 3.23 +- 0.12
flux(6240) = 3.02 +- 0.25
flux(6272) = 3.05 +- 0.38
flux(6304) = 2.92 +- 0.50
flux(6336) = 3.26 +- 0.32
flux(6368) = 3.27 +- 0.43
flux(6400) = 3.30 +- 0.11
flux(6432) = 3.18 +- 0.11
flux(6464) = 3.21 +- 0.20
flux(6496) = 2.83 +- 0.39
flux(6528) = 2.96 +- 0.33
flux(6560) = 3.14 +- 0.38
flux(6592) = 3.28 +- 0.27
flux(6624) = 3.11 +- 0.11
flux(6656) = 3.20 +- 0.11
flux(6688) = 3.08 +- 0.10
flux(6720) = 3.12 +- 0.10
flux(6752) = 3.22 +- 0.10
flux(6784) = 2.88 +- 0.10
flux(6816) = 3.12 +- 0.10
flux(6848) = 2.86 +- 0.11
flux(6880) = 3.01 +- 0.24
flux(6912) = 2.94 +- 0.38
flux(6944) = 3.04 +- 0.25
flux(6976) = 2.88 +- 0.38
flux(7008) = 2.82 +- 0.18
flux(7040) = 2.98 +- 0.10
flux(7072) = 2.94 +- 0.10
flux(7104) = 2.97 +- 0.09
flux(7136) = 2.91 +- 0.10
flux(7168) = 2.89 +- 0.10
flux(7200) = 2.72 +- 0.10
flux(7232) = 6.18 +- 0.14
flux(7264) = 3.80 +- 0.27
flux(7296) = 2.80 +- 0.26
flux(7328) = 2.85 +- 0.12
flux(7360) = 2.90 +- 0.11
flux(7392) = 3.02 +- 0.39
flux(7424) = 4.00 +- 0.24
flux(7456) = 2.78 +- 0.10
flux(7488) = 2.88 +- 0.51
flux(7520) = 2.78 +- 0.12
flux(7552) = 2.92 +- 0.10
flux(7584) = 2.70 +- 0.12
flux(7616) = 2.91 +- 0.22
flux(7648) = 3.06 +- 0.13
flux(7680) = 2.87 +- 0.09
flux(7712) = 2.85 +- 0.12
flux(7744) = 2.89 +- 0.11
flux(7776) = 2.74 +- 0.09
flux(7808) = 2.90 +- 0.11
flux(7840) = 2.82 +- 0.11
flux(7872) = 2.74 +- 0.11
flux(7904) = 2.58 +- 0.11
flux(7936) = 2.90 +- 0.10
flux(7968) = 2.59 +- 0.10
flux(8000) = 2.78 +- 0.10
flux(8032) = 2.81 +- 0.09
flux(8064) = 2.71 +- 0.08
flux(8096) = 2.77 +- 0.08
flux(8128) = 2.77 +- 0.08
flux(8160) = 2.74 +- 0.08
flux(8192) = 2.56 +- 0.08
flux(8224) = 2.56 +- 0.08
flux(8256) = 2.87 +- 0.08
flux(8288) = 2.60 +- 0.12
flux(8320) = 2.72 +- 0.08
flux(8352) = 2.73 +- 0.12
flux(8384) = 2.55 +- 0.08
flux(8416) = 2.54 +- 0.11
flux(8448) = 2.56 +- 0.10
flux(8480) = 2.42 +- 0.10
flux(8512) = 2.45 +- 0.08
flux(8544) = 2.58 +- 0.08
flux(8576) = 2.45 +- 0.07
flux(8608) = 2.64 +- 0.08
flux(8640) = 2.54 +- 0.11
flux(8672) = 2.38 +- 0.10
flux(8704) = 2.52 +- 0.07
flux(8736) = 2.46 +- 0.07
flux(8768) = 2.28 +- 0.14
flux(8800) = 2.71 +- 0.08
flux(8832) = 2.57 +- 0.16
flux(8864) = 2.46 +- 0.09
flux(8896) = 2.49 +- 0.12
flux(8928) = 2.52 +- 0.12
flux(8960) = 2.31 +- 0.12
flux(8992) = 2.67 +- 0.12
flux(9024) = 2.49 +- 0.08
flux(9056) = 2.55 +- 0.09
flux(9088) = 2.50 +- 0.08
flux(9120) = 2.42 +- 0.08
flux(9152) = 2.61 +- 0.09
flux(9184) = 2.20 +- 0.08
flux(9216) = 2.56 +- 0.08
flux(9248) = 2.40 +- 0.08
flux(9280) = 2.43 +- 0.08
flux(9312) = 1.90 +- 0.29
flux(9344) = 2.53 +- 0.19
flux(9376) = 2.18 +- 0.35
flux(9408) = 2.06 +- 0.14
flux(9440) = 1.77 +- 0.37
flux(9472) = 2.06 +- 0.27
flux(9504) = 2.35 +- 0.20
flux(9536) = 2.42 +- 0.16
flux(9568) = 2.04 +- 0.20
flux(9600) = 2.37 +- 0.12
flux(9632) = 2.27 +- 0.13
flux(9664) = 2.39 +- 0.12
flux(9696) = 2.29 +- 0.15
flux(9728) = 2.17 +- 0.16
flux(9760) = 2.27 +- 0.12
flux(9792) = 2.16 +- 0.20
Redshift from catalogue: 0.103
